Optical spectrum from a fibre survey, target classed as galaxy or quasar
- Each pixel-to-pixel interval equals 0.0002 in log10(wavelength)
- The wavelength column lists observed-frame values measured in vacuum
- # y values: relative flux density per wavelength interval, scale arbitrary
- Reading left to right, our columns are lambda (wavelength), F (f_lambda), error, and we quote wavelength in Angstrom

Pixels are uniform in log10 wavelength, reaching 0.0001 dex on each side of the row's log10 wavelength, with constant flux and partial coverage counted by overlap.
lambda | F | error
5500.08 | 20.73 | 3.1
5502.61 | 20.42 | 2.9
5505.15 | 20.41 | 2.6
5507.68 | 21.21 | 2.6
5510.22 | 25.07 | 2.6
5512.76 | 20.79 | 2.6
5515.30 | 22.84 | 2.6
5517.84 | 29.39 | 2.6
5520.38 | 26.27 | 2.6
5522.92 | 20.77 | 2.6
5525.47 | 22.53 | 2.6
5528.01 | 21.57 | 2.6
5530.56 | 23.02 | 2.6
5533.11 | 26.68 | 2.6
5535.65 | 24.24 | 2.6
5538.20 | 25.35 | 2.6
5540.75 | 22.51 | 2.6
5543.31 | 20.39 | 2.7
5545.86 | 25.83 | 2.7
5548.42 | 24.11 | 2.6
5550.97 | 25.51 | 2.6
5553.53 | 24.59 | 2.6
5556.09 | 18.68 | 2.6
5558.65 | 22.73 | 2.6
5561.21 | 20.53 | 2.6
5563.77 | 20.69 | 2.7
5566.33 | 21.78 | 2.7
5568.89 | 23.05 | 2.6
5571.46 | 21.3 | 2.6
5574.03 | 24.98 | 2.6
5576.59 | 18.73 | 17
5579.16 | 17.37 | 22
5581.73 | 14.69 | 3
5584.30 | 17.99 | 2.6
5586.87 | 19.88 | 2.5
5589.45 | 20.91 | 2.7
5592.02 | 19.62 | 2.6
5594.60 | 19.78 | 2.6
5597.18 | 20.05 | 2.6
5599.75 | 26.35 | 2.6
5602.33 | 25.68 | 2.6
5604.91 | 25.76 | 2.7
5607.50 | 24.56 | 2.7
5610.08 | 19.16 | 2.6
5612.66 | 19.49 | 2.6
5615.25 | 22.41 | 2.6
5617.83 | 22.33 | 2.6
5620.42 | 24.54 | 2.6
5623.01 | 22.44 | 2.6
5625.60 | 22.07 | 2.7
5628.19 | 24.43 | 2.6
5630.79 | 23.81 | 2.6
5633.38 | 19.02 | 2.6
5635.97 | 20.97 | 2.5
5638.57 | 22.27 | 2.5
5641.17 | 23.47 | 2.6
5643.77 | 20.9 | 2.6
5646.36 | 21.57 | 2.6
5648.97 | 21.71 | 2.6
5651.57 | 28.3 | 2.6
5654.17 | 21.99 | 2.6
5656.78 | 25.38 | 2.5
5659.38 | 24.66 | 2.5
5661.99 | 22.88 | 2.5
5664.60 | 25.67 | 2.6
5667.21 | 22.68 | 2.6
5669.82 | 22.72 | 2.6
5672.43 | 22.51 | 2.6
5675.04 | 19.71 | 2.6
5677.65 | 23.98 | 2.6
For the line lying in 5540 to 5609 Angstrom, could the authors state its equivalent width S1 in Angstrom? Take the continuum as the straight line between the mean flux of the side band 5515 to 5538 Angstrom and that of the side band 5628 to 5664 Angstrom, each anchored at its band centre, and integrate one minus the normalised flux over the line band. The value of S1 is 5.73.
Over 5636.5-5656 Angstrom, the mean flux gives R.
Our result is 22.9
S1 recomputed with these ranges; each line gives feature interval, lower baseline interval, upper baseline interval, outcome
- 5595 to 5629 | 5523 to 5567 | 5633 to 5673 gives 0.1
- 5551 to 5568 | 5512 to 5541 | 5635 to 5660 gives 1.3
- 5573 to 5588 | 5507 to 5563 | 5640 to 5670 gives 3.0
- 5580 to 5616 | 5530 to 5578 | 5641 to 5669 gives 3.2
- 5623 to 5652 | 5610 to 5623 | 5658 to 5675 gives 0.1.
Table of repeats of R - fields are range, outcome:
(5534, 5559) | 23.5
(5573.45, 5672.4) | 22.1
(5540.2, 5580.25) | 22.1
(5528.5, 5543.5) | 23.8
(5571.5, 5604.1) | 20.6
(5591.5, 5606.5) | 23.1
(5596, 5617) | 22.9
